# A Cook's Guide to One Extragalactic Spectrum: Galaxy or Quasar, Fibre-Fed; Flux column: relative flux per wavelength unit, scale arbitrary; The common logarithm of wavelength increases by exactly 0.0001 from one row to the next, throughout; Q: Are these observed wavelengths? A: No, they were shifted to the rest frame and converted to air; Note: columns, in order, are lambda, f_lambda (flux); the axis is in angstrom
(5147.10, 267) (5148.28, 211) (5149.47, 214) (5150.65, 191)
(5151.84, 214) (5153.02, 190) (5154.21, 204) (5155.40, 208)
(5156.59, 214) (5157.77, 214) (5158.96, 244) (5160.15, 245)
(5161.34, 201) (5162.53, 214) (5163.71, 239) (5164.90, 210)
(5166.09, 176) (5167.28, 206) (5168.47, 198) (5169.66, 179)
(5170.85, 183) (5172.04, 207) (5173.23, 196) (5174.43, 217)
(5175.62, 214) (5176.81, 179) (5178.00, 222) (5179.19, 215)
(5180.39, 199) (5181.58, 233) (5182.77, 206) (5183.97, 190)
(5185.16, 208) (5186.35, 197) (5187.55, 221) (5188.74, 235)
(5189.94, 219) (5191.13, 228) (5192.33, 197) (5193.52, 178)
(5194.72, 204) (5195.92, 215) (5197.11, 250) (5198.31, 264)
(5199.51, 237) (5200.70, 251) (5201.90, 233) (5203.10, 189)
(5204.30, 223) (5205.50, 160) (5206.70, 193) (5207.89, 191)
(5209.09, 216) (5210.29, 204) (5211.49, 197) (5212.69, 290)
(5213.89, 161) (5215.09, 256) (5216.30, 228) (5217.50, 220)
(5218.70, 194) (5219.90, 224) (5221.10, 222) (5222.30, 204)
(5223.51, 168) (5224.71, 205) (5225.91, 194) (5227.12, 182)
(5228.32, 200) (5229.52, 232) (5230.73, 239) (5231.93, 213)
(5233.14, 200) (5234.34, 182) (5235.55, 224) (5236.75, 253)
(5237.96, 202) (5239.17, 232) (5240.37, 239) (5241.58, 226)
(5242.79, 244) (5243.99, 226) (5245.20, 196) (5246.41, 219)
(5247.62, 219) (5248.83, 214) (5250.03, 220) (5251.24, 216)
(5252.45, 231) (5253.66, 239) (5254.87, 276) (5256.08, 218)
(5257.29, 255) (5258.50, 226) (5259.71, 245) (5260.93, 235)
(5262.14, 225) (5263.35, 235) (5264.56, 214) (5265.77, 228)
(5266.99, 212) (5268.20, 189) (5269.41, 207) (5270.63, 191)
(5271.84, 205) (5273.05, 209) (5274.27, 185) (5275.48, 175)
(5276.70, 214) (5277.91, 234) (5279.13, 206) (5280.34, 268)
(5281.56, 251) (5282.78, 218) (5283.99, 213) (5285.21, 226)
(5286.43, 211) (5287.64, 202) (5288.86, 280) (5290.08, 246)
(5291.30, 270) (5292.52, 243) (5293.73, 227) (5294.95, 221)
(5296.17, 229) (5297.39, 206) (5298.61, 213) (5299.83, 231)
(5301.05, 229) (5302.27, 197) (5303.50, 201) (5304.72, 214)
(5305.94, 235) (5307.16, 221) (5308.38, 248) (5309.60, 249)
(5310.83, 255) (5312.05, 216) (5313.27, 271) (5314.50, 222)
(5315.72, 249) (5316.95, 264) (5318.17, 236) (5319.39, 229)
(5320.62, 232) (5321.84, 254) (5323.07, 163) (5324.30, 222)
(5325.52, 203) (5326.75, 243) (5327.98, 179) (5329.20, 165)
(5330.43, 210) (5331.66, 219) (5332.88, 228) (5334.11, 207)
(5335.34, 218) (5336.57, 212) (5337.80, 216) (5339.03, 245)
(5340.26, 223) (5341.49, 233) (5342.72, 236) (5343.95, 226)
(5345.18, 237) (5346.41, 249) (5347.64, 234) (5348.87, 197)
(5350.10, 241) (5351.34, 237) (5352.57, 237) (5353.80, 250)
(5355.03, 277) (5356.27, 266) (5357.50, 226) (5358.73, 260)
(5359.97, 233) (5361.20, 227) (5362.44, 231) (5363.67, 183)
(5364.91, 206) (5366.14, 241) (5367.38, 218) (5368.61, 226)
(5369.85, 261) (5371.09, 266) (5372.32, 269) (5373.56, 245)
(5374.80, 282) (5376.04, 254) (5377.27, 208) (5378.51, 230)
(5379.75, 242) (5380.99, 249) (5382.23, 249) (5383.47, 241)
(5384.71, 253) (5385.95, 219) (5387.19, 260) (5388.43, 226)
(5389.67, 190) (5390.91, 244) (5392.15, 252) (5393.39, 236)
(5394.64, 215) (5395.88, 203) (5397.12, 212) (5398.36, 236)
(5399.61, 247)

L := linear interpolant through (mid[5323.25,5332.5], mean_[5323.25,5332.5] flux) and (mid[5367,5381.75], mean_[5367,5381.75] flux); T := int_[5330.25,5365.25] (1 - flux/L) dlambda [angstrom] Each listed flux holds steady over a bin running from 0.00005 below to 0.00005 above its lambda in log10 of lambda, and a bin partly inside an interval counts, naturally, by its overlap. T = -1.27 angstrom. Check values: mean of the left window 205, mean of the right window 246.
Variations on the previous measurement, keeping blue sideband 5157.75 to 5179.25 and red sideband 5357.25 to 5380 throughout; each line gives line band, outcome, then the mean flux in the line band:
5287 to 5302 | -0.38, 232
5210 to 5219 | -0.22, 220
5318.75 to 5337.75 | 1.56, 212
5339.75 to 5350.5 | 0.16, 231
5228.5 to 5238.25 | -0.01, 218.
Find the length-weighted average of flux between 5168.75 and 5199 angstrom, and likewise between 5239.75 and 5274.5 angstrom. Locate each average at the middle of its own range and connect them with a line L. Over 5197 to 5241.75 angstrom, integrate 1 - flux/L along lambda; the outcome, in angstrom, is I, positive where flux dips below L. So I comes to 0.19 angstrom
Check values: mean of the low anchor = 210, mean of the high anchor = 223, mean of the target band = 215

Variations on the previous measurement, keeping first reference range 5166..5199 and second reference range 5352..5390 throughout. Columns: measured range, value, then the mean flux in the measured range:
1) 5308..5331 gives 0.5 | 227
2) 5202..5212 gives 0.7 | 198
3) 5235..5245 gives -0.5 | 229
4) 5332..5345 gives 0.5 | 225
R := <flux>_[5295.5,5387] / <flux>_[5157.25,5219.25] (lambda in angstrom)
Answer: 1.1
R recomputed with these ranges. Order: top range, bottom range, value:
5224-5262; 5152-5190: 1.07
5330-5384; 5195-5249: 1.09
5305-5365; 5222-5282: 1.05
